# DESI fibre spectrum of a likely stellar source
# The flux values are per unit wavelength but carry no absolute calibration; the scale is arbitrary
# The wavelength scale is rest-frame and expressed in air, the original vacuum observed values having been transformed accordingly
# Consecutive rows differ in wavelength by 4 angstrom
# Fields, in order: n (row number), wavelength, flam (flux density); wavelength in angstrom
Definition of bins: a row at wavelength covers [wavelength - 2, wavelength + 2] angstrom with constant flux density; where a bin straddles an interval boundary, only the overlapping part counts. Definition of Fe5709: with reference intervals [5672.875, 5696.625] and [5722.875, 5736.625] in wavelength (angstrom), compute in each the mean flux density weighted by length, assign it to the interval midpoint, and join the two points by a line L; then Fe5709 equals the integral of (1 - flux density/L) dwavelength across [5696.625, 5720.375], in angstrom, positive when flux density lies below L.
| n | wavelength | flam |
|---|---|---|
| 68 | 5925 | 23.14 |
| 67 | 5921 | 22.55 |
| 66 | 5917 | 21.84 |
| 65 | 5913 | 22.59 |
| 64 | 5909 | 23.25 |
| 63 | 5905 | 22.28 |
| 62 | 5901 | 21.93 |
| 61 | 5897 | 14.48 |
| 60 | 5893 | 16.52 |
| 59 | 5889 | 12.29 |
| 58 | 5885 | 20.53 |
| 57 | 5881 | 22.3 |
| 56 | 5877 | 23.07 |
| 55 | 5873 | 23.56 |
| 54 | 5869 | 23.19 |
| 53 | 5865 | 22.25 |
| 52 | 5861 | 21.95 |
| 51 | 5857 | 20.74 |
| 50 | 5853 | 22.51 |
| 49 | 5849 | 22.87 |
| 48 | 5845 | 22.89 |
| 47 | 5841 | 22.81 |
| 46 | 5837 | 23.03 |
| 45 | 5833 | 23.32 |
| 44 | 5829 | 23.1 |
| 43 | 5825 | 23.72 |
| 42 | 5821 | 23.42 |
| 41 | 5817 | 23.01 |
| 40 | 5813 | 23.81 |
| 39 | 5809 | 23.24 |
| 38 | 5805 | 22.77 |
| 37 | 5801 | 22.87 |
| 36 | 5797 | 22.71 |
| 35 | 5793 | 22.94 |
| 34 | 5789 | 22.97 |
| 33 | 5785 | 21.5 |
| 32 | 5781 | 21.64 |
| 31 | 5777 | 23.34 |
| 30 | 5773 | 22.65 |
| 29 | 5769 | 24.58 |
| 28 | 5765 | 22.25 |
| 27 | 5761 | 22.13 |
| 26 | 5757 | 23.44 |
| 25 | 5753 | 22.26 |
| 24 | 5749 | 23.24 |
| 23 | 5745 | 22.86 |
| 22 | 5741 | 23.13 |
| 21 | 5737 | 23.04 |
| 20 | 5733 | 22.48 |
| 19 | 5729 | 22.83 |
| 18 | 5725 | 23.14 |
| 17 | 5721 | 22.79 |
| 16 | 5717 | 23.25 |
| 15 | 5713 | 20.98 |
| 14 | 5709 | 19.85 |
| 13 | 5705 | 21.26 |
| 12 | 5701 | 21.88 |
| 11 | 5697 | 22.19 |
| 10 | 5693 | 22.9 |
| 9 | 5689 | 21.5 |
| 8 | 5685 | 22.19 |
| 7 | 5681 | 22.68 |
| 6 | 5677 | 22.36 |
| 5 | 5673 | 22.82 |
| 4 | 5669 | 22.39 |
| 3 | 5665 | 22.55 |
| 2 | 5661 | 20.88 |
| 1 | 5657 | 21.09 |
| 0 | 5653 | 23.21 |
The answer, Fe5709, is 1.1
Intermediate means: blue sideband 22.4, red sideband 22.8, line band 21.6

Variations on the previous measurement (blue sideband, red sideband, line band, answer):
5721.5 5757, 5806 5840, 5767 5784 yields 0.1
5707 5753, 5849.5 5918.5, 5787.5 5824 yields -2.3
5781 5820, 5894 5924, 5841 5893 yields 1.1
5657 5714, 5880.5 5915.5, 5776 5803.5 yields -2.4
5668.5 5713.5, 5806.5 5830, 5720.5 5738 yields -0.4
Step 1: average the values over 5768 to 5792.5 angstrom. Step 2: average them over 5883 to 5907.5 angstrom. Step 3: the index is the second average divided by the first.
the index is 0.8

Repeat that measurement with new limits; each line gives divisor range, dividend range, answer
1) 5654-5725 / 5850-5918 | 0.95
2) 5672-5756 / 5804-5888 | 1.01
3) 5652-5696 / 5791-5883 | 1.03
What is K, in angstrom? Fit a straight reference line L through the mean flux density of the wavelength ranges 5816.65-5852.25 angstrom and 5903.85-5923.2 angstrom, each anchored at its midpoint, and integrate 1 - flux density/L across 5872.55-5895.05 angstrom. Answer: 3.3 angstrom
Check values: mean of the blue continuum 23.1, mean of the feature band 19.4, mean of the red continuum 22.5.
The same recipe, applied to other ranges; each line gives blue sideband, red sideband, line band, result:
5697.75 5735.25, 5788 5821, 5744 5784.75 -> -0.3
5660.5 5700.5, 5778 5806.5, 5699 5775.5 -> -0.5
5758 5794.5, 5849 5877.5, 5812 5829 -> -0.6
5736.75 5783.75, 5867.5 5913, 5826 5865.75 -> -2.5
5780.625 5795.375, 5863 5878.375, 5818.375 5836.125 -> -0.5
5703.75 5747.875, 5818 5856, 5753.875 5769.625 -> -0.2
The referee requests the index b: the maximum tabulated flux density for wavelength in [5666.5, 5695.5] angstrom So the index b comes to 22.9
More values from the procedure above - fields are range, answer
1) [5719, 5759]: 23.44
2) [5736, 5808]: 24.58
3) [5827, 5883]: 23.56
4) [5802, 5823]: 23.81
